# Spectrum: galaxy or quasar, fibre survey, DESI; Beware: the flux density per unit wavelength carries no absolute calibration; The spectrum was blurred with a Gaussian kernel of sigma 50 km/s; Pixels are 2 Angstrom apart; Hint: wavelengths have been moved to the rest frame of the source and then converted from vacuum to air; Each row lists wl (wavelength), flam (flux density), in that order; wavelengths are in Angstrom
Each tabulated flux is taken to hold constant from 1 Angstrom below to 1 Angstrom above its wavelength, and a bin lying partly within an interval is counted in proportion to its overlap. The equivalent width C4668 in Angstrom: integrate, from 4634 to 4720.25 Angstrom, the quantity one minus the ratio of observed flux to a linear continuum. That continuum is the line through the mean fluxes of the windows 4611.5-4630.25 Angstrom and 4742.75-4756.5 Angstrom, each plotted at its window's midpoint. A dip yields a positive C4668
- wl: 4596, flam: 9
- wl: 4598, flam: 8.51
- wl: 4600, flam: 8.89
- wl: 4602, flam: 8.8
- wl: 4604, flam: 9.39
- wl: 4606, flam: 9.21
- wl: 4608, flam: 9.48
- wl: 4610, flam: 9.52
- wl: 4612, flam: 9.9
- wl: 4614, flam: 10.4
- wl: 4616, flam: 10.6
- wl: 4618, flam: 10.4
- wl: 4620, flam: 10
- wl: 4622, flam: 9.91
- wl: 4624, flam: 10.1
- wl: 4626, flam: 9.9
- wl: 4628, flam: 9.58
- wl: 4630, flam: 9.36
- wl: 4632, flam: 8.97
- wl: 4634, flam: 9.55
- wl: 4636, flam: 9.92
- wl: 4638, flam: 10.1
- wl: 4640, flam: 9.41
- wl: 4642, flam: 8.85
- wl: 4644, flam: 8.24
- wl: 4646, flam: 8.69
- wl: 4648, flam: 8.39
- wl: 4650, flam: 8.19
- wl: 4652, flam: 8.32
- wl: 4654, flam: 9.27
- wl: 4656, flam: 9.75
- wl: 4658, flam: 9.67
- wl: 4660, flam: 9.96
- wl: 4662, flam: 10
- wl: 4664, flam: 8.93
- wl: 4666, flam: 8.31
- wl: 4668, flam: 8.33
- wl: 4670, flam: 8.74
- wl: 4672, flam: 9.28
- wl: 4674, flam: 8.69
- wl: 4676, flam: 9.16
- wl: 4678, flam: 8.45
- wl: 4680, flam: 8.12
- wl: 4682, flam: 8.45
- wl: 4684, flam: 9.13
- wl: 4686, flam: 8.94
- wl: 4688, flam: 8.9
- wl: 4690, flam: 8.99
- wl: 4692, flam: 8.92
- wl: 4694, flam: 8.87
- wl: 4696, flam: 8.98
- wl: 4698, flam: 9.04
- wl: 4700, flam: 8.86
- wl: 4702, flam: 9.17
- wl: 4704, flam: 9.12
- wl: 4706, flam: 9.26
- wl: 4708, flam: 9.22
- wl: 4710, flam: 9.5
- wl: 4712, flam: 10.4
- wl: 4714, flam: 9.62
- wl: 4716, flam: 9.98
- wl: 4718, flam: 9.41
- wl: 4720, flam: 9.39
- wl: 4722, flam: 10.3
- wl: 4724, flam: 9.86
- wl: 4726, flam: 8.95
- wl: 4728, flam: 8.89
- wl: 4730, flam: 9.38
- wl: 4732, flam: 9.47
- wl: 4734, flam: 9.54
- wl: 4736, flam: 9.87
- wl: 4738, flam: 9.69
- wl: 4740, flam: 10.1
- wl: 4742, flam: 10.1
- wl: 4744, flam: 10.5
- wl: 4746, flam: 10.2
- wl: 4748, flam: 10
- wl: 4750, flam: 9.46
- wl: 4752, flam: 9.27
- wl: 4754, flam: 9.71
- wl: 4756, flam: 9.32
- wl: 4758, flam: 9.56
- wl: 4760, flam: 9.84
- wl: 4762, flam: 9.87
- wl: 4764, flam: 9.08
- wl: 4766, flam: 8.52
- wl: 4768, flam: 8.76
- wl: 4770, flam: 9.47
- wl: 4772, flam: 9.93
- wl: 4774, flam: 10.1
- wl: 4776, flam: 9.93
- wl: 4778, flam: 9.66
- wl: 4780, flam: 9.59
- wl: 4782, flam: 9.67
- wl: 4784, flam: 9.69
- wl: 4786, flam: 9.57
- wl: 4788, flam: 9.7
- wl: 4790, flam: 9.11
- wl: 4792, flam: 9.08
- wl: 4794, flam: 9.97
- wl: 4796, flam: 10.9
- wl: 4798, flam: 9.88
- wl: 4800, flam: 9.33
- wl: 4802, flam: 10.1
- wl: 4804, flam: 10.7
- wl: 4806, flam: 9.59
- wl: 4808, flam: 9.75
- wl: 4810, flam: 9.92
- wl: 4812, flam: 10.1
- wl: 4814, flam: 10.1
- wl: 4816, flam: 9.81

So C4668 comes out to 7.3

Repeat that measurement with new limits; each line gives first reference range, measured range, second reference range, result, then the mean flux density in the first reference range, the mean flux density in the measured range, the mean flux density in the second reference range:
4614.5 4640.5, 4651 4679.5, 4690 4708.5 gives 1.2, 9.85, 9.04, 9.04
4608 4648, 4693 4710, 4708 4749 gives 1.1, 9.62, 9.09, 9.74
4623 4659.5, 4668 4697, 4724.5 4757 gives 1.9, 9.25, 8.81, 9.66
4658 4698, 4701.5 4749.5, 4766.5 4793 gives -2.4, 8.93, 9.67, 9.54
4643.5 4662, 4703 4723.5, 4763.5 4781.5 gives -0.8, 9.02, 9.63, 9.47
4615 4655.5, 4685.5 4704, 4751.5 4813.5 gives 1.0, 9.39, 8.97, 9.67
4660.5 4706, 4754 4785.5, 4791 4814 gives 0.4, 8.9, 9.54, 9.95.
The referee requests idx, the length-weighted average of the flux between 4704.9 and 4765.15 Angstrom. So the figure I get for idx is 9.65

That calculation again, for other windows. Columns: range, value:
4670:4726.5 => 9.17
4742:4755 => 9.88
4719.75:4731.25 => 9.47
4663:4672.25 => 8.67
